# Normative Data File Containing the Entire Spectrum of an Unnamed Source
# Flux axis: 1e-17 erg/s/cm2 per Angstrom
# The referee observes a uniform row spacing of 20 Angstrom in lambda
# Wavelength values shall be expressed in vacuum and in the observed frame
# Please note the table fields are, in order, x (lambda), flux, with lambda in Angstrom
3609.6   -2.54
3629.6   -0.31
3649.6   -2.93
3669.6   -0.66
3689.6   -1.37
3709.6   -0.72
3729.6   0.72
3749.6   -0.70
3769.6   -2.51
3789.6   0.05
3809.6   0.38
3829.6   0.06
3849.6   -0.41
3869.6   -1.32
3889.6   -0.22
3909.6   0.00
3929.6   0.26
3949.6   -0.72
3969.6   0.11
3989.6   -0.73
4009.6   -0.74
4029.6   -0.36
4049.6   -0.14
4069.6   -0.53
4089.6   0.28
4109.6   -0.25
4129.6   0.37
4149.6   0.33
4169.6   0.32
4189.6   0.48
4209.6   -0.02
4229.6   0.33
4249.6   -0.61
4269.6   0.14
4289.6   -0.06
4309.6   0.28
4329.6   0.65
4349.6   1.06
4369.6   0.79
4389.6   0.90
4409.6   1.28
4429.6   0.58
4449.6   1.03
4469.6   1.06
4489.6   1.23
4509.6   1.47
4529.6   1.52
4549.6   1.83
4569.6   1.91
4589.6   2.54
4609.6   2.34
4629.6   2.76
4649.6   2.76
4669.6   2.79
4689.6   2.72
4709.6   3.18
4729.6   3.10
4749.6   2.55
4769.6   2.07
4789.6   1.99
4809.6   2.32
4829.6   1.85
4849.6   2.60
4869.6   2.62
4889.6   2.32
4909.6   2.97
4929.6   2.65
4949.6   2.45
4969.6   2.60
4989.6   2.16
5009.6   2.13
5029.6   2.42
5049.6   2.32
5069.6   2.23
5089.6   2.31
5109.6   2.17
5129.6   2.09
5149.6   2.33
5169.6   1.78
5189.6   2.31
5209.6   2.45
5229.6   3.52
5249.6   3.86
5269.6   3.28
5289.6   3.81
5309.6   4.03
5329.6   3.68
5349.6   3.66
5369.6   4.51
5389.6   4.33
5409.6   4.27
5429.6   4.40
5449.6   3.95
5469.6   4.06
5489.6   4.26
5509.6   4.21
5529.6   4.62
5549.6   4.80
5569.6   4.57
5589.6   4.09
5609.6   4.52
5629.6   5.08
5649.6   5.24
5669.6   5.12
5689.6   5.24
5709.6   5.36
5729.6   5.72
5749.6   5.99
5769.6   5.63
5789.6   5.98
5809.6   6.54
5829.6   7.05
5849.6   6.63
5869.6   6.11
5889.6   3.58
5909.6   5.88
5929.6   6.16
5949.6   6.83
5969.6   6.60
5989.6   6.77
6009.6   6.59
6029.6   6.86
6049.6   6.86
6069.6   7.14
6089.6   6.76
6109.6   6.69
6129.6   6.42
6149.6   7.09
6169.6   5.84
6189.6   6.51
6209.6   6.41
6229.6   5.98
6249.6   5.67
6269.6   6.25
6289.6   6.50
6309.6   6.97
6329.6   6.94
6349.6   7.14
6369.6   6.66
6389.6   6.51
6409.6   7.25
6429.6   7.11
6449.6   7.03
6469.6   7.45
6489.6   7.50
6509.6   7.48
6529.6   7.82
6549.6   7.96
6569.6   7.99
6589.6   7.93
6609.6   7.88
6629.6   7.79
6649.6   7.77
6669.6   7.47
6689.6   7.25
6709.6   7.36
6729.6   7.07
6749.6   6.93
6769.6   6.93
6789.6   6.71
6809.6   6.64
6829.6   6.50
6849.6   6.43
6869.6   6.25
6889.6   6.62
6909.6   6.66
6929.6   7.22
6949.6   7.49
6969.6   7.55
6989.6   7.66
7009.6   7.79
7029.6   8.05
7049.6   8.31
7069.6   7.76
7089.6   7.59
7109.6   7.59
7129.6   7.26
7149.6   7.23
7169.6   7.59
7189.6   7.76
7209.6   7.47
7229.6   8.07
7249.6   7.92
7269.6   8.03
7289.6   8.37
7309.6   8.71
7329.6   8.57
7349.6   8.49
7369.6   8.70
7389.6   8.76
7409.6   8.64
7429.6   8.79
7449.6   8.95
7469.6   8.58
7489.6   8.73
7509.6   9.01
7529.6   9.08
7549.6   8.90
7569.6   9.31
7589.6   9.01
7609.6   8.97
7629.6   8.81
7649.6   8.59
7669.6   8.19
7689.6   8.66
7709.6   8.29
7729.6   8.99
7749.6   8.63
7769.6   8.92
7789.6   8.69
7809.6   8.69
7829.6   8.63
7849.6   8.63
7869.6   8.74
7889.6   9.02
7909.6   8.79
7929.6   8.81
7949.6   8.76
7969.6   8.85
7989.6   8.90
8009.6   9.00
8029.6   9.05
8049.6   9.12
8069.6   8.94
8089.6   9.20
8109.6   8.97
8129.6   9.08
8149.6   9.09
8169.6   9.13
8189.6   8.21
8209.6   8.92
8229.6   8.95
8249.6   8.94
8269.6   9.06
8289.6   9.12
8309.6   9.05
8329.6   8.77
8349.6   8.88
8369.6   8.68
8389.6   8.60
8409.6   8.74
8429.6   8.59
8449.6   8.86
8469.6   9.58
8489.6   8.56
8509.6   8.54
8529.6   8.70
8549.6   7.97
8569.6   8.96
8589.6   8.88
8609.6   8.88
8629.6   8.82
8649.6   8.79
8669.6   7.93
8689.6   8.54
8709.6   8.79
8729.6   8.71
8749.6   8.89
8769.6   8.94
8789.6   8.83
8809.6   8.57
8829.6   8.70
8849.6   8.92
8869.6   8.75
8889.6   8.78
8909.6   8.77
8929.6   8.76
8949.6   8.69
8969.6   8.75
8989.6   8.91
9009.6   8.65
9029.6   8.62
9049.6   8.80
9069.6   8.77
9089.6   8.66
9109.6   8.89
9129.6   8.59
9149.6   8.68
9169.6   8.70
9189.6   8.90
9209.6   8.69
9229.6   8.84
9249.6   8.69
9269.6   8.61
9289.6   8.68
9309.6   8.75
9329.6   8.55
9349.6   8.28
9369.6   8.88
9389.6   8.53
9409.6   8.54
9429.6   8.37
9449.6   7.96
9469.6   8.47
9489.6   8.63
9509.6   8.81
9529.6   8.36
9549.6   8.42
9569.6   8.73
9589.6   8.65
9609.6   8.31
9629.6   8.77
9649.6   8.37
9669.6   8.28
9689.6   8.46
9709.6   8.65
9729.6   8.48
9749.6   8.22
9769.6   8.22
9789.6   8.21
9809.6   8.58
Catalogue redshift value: 0.00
